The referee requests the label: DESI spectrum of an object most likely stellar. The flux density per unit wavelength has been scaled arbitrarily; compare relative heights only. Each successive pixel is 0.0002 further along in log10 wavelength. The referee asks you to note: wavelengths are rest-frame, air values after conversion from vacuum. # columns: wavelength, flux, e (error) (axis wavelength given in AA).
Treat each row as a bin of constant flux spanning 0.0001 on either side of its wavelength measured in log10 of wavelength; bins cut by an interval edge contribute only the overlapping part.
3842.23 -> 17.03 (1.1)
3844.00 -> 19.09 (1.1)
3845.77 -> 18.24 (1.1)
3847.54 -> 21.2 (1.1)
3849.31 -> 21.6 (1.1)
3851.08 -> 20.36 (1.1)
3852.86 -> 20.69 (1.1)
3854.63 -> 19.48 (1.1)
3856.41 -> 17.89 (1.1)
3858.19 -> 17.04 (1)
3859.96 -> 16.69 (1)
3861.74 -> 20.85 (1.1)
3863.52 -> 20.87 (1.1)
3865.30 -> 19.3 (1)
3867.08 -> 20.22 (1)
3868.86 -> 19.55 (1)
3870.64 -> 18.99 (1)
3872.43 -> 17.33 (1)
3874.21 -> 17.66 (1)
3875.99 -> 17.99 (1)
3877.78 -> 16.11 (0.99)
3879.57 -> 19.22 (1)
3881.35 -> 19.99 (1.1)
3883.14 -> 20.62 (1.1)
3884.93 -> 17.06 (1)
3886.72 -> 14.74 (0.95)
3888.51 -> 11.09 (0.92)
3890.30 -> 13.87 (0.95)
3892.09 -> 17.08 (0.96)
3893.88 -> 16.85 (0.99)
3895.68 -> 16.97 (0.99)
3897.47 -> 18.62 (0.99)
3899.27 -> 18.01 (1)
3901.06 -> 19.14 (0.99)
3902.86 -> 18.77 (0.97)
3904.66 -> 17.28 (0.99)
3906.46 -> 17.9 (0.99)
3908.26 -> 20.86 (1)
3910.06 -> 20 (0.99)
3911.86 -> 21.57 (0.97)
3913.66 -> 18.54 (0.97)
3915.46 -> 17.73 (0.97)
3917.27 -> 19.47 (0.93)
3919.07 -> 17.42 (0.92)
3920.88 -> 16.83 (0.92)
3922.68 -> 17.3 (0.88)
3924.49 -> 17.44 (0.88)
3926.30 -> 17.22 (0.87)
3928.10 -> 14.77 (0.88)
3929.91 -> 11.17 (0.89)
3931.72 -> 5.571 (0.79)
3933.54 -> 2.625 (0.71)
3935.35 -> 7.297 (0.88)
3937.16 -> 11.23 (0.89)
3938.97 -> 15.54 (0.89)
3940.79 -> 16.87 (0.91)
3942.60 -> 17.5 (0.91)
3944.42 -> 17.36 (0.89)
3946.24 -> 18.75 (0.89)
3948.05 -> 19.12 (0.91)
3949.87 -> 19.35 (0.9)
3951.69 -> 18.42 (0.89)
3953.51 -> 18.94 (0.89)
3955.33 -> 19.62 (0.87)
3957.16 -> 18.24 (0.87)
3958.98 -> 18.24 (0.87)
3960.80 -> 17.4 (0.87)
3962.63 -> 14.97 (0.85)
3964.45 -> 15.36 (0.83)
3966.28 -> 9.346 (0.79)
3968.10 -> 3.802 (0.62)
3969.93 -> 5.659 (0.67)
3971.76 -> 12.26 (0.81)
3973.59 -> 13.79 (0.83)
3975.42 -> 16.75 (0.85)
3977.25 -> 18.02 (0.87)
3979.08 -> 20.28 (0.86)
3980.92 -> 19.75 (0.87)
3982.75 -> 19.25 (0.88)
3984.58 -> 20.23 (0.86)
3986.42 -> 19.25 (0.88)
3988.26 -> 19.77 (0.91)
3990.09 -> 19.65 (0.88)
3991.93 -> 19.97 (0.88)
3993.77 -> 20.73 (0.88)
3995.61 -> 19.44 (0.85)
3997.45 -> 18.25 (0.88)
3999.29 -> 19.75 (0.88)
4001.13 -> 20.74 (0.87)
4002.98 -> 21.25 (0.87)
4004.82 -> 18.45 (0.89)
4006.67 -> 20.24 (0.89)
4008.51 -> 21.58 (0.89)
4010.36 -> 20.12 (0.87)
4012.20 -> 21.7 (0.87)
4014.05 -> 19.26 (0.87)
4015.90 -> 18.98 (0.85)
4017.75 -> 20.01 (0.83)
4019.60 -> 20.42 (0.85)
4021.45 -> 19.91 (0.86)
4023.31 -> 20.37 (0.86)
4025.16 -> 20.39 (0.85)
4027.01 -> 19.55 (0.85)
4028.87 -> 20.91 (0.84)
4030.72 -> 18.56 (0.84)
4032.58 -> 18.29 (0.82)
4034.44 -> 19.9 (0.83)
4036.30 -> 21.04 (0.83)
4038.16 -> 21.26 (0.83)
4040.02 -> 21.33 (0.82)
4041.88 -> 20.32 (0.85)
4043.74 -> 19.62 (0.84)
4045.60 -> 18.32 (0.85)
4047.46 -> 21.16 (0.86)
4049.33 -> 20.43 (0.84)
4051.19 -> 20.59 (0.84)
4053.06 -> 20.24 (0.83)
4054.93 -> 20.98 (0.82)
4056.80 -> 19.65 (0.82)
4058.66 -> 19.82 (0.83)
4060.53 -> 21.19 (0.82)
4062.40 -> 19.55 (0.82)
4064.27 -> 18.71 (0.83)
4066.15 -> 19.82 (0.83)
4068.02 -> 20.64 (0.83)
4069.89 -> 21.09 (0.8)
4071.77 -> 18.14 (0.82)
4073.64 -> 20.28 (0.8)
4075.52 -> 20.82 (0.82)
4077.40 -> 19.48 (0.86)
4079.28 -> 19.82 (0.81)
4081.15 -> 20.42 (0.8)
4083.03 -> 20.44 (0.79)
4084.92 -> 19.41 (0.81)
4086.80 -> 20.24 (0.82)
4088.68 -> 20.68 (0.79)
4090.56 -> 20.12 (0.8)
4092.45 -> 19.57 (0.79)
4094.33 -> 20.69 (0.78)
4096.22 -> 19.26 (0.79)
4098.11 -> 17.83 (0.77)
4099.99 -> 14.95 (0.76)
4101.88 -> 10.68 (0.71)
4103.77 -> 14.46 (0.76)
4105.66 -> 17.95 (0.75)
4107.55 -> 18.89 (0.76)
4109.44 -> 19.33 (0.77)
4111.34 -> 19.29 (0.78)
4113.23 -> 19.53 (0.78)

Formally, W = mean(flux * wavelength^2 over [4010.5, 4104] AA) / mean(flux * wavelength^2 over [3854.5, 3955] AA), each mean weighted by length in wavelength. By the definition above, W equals 1.24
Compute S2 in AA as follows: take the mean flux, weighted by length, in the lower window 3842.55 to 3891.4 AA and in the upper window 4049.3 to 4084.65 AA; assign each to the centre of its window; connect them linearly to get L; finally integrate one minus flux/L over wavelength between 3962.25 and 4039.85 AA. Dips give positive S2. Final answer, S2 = 4.7 AA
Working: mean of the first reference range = 18.4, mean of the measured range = 18.4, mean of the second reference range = 20.1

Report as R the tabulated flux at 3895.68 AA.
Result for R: 16.97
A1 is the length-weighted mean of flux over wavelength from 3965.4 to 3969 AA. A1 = 6.57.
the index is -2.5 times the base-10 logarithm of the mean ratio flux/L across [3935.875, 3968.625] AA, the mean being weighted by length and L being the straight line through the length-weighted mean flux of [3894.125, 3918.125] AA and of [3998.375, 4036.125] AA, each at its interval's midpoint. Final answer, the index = 0.192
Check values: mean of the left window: 18.8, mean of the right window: 20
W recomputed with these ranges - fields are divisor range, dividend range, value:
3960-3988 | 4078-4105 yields 1.29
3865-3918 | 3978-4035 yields 1.17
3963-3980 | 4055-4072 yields 1.62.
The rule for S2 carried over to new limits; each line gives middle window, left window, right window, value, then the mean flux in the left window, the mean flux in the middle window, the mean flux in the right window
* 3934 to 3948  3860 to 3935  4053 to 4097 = 2.4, 17.1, 14.8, 20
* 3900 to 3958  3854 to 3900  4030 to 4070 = 6.1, 17.8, 16.6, 20.1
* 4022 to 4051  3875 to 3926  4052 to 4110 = -1.9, 17.8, 20.1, 19.2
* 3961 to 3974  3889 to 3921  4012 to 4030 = 5.5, 18.1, 11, 20.1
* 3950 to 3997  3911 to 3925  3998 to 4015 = 6.6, 18.3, 16.8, 20.3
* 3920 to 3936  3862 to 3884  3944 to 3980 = 4.5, 19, 12.3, 15.8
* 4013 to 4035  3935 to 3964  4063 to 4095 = -1.2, 17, 19.7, 20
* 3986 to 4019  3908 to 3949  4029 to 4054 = -2.5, 15.7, 20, 20.1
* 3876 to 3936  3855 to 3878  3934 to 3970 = 2.4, 18.6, 16.4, 15.2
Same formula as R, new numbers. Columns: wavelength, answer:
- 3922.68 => 17.3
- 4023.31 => 20.37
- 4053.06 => 20.24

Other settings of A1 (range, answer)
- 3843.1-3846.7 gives 18.7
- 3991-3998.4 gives 19.6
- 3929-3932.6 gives 8.4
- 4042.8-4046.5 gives 19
